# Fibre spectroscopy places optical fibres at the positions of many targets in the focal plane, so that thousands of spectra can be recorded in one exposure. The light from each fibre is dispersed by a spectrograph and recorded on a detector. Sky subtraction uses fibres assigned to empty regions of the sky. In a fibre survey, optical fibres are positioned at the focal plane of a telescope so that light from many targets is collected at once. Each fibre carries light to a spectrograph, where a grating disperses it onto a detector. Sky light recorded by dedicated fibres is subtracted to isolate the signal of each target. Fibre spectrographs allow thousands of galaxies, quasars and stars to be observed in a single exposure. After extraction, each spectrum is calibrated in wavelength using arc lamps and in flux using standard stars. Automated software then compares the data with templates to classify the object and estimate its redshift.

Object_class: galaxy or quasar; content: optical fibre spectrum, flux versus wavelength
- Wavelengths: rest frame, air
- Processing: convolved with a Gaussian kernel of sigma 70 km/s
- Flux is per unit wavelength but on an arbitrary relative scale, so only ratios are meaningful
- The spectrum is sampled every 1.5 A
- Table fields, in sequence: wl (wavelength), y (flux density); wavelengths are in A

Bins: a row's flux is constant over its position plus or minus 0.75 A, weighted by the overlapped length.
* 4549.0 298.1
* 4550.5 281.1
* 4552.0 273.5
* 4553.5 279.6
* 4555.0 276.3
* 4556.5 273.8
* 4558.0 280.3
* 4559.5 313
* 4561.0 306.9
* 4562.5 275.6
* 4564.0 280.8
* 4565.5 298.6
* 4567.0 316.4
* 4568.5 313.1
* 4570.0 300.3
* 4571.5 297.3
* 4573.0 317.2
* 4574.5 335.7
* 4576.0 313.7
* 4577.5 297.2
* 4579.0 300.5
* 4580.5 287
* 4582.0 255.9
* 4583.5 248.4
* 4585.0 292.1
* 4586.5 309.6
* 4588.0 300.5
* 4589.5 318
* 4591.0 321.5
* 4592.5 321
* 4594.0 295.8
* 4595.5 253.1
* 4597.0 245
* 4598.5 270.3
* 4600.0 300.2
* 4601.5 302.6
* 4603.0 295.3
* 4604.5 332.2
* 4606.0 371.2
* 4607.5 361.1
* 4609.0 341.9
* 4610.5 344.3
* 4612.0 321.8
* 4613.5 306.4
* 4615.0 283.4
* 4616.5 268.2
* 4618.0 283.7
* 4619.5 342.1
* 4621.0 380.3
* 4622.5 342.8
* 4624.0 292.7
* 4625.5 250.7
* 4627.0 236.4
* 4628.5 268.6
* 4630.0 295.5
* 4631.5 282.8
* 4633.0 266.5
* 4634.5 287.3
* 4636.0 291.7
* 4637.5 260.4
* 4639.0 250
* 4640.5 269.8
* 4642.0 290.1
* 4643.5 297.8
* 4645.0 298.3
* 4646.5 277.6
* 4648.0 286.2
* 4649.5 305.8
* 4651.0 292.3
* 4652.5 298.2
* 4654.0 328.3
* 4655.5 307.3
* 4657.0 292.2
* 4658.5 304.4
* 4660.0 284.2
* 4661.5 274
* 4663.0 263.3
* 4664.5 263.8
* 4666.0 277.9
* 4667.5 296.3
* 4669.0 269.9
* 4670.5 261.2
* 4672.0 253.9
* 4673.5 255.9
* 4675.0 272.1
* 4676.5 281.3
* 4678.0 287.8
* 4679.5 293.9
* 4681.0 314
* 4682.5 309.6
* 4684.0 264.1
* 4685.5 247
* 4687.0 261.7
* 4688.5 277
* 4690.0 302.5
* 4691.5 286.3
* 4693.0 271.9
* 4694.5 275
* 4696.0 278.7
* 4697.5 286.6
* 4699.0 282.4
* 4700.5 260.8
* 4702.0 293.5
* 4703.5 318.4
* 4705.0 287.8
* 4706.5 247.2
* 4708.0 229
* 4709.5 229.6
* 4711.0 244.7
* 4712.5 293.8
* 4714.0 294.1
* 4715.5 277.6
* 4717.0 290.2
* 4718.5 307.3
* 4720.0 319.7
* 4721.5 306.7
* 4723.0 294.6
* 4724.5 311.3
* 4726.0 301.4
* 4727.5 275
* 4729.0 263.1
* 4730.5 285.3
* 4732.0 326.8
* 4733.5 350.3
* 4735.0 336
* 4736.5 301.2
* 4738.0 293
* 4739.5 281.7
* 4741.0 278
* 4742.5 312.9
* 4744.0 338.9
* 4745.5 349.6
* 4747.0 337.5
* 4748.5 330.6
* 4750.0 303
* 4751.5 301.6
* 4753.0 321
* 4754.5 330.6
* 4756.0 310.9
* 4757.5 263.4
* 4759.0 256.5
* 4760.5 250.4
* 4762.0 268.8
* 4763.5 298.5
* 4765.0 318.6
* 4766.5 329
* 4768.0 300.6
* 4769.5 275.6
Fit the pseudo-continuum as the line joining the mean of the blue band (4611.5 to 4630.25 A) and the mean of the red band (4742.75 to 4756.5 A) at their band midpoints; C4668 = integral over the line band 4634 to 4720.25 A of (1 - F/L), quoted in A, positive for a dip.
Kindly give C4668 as 7.8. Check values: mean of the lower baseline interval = 298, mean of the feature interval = 281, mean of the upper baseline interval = 325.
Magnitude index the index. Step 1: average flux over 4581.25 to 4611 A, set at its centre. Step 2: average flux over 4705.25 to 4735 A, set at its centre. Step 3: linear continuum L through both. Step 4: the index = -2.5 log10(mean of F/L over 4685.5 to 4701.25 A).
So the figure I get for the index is 0.06 mag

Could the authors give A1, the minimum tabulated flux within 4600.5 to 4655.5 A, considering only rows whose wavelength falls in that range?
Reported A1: 236.4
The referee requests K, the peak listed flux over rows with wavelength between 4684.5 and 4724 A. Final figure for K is 319.7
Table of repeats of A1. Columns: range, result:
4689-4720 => 229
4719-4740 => 263.1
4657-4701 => 247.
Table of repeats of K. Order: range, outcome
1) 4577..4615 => 371.2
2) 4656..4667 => 304.4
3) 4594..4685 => 380.3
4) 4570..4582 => 335.7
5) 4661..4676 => 296.3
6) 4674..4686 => 314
